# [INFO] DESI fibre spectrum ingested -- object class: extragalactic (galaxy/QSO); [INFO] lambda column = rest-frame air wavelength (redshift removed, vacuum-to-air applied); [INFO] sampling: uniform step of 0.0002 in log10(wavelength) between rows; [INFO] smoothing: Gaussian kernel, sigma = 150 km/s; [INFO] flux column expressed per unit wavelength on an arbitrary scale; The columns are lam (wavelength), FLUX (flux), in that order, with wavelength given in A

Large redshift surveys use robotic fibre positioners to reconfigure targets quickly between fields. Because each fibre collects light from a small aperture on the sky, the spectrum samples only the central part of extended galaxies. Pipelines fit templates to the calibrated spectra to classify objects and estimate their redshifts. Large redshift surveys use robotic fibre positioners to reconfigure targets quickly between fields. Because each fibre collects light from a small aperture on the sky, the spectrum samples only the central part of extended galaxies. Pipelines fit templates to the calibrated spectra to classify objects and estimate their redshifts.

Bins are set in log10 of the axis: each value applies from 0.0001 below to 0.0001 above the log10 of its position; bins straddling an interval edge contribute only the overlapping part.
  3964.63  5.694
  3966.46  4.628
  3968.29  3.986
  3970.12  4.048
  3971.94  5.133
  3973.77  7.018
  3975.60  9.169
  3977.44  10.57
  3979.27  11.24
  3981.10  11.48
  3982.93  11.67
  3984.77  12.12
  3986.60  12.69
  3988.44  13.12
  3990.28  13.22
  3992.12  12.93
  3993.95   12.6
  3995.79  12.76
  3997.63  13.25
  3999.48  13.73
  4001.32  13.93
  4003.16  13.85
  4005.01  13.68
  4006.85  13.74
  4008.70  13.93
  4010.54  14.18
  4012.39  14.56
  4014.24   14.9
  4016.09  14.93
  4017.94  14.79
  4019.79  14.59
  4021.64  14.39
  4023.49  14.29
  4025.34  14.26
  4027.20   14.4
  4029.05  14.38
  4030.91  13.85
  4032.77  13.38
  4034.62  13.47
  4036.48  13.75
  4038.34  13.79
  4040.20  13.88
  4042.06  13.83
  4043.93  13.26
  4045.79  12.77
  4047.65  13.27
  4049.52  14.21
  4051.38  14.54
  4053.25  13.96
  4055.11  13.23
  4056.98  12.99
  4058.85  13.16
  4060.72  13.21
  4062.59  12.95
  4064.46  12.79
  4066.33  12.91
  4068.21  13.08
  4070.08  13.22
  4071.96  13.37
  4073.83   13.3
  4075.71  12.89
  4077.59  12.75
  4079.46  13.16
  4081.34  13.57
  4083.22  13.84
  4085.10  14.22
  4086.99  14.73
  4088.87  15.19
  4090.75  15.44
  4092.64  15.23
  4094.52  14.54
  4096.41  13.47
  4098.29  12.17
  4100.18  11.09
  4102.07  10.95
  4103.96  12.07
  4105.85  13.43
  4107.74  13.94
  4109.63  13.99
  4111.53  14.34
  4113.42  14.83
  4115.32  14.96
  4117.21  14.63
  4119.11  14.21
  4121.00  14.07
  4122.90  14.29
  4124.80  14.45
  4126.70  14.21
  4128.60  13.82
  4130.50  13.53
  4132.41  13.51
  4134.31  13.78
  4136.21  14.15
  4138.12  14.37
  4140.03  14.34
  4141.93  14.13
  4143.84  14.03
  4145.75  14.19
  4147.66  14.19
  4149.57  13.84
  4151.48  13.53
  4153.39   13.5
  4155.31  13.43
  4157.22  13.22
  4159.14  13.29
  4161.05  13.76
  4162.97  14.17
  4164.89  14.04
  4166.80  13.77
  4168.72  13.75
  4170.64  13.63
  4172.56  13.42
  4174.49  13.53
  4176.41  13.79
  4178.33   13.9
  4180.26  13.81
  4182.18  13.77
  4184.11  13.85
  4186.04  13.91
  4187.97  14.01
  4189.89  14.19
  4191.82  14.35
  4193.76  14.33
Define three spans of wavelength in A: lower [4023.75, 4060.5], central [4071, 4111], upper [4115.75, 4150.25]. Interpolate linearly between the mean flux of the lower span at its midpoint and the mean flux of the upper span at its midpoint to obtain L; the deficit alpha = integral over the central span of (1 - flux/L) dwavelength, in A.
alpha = 1.22 A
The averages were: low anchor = 13.7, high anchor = 14.1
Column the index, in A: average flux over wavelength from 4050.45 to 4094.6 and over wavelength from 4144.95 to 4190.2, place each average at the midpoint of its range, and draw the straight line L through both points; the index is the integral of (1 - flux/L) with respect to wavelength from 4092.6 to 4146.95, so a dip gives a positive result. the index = -0.3 A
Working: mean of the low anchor 13.7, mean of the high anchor 13.8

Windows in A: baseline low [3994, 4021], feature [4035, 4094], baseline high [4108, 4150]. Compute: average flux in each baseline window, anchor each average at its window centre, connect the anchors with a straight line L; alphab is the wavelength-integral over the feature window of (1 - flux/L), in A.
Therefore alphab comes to 1.90 A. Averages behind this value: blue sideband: 14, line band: 13.6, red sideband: 14.2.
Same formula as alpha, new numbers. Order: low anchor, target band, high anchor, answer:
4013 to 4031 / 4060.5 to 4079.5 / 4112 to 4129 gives 1.9 A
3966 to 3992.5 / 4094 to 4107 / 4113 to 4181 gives 0.2 A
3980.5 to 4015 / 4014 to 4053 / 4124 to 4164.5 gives -1.7 A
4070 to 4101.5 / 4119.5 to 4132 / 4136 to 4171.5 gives -0.3 A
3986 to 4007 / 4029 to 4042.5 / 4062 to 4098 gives -0.3 A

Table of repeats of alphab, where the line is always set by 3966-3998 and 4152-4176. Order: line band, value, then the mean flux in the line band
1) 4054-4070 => -1.9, 13.1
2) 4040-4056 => -3.2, 13.7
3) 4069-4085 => -1.8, 13.3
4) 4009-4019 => -3.6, 14.6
